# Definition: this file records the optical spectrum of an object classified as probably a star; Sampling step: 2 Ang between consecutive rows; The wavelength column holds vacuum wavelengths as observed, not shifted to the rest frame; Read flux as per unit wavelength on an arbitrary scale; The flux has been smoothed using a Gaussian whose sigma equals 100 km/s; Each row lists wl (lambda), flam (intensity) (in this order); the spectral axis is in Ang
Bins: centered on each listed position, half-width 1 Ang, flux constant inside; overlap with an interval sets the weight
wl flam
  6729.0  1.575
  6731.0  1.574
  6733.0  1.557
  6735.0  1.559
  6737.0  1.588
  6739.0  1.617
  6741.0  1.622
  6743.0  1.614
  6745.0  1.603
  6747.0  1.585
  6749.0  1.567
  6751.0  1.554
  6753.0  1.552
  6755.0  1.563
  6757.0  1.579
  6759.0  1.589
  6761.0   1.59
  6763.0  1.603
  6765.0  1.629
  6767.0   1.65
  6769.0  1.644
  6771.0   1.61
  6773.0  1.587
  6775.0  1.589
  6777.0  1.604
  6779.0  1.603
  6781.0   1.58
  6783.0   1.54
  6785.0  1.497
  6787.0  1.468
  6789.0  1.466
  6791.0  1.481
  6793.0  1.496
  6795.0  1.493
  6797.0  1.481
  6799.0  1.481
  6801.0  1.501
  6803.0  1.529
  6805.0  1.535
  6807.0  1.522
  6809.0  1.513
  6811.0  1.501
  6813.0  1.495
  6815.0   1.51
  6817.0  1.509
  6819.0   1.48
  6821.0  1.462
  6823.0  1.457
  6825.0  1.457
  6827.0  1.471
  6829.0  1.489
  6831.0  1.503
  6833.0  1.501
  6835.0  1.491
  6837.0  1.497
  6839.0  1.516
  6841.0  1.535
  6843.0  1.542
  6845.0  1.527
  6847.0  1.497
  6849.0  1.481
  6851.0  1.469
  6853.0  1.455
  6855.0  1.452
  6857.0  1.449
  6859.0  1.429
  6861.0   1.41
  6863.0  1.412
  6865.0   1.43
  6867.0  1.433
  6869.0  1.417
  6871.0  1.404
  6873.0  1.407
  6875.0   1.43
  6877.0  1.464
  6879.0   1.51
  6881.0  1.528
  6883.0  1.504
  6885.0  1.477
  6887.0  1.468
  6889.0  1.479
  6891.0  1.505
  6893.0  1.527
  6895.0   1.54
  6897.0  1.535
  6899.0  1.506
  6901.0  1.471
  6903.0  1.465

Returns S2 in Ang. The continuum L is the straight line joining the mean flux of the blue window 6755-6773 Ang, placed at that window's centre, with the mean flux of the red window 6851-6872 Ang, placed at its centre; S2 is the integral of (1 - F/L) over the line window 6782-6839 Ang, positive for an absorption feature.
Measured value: 1.07 Ang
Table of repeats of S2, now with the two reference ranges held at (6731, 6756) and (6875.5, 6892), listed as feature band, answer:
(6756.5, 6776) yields -0.51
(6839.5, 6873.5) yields 1.14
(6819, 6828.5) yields 0.40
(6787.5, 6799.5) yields 0.51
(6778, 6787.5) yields 0.09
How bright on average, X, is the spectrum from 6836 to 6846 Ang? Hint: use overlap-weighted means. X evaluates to 1.52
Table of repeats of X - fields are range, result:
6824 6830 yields 1.47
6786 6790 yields 1.47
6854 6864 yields 1.43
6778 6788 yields 1.54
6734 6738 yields 1.57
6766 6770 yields 1.65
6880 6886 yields 1.5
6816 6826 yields 1.47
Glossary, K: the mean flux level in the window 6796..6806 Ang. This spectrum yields 1.51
